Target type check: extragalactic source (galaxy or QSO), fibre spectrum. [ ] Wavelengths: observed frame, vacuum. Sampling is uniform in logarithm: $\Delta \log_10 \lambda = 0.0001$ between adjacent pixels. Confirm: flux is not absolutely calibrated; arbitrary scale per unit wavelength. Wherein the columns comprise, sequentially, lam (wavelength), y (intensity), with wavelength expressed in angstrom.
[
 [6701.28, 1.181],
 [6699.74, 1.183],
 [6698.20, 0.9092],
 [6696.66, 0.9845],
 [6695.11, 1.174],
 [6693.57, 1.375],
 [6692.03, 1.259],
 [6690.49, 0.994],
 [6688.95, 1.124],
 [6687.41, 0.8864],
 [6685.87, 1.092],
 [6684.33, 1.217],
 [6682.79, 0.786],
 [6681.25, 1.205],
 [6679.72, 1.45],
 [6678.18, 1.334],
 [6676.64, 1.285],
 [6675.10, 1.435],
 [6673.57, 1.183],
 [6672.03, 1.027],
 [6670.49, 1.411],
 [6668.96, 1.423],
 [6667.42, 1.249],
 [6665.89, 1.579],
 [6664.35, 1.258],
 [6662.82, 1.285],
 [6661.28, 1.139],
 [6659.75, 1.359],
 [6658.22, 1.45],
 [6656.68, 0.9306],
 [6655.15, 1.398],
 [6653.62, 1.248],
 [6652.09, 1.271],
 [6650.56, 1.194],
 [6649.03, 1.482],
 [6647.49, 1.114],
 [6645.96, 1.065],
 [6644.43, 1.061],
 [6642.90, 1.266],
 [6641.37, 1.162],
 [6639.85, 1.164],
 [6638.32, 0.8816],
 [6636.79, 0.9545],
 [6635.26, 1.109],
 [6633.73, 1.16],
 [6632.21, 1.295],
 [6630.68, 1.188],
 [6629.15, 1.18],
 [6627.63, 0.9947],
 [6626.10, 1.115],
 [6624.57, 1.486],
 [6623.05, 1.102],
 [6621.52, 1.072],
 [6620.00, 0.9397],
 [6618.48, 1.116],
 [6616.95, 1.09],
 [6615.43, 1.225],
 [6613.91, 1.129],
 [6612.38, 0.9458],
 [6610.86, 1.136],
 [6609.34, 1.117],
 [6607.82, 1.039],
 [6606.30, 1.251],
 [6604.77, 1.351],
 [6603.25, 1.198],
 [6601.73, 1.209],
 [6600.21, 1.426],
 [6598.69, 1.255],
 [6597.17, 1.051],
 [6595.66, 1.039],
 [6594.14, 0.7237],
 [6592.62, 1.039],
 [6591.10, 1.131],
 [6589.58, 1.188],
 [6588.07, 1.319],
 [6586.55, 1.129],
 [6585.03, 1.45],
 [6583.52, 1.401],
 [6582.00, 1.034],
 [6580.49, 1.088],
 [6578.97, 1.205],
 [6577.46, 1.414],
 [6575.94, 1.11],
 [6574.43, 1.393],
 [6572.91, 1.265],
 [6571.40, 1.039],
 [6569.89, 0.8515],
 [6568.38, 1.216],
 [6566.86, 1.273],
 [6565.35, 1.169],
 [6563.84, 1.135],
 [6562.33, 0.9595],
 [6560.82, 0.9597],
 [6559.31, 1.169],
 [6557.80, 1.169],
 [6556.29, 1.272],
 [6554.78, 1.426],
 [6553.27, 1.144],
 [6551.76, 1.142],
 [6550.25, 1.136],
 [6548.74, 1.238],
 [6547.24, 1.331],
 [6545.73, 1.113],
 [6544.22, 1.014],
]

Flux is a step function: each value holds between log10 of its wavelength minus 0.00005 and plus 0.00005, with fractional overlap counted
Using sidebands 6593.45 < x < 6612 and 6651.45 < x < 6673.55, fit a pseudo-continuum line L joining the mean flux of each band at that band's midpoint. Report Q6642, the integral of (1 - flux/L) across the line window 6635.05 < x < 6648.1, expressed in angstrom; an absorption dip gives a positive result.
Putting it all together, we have 1.6 angstrom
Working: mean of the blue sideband 1.15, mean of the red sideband 1.28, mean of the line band 1.09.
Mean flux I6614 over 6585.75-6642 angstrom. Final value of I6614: 1.13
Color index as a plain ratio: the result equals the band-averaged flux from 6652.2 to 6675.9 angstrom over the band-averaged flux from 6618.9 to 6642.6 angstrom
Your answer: 1.15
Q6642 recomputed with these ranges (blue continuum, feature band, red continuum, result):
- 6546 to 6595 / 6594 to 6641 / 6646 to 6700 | 2.36 angstrom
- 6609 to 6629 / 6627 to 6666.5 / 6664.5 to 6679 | 0.85 angstrom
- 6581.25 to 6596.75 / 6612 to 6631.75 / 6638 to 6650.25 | 0.45 angstrom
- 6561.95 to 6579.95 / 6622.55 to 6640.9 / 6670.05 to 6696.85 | 0.62 angstrom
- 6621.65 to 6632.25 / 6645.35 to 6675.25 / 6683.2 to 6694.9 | -3.17 angstrom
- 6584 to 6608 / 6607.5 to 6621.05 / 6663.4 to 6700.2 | 1.17 angstrom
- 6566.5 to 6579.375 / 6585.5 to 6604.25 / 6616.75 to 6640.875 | 0.22 angstrom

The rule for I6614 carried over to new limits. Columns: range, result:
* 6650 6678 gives 1.29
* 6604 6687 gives 1.19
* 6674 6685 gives 1.24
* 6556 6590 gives 1.18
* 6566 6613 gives 1.17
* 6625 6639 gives 1.11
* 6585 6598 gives 1.1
